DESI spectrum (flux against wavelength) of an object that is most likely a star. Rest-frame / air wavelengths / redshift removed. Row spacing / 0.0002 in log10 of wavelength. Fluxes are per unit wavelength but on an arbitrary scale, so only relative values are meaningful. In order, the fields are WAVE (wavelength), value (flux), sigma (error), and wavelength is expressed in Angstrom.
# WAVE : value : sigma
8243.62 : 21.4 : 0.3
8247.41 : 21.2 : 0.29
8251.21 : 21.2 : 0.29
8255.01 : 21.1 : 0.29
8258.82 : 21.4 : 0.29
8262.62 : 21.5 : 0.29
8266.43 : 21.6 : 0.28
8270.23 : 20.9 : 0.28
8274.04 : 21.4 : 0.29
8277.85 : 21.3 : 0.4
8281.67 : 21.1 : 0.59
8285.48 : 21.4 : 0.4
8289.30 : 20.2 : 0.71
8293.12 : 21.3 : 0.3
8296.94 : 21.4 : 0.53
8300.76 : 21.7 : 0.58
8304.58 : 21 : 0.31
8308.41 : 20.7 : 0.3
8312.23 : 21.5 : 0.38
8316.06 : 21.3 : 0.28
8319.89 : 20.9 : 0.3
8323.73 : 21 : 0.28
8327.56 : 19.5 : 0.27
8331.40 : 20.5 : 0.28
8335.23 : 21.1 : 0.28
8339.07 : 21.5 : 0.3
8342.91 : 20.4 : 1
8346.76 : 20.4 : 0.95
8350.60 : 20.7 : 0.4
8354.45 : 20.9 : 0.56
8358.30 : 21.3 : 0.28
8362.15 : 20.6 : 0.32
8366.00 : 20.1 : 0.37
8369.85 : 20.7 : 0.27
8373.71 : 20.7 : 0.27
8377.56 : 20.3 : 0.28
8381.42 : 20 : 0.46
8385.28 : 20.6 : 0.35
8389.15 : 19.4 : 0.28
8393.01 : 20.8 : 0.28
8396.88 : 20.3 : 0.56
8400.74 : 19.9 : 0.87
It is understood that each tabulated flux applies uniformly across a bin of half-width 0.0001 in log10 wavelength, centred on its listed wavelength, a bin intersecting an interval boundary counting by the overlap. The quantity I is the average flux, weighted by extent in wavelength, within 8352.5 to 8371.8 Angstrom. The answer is 20.7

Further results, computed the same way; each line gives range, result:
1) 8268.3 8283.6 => 21.2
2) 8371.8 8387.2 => 20.4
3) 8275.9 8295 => 21.1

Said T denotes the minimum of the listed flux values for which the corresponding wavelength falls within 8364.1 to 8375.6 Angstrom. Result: 20.1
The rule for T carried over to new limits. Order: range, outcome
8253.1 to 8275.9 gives 20.9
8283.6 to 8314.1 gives 20.2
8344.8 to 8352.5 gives 20.4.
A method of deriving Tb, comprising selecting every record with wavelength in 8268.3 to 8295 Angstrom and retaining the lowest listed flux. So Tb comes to 20.2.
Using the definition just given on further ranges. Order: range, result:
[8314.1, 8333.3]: 19.5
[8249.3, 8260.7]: 21.1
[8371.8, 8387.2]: 20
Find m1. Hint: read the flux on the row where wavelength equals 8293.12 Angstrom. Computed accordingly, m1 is 21.3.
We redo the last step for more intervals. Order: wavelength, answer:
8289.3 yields 20.2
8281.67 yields 21.1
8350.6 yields 20.7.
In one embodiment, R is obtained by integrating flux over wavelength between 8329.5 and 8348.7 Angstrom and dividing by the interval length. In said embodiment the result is 20.8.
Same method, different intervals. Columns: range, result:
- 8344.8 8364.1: 20.8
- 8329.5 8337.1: 20.8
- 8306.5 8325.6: 21.1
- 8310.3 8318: 21.4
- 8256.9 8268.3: 21.5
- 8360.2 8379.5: 20.5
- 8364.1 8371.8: 20.4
